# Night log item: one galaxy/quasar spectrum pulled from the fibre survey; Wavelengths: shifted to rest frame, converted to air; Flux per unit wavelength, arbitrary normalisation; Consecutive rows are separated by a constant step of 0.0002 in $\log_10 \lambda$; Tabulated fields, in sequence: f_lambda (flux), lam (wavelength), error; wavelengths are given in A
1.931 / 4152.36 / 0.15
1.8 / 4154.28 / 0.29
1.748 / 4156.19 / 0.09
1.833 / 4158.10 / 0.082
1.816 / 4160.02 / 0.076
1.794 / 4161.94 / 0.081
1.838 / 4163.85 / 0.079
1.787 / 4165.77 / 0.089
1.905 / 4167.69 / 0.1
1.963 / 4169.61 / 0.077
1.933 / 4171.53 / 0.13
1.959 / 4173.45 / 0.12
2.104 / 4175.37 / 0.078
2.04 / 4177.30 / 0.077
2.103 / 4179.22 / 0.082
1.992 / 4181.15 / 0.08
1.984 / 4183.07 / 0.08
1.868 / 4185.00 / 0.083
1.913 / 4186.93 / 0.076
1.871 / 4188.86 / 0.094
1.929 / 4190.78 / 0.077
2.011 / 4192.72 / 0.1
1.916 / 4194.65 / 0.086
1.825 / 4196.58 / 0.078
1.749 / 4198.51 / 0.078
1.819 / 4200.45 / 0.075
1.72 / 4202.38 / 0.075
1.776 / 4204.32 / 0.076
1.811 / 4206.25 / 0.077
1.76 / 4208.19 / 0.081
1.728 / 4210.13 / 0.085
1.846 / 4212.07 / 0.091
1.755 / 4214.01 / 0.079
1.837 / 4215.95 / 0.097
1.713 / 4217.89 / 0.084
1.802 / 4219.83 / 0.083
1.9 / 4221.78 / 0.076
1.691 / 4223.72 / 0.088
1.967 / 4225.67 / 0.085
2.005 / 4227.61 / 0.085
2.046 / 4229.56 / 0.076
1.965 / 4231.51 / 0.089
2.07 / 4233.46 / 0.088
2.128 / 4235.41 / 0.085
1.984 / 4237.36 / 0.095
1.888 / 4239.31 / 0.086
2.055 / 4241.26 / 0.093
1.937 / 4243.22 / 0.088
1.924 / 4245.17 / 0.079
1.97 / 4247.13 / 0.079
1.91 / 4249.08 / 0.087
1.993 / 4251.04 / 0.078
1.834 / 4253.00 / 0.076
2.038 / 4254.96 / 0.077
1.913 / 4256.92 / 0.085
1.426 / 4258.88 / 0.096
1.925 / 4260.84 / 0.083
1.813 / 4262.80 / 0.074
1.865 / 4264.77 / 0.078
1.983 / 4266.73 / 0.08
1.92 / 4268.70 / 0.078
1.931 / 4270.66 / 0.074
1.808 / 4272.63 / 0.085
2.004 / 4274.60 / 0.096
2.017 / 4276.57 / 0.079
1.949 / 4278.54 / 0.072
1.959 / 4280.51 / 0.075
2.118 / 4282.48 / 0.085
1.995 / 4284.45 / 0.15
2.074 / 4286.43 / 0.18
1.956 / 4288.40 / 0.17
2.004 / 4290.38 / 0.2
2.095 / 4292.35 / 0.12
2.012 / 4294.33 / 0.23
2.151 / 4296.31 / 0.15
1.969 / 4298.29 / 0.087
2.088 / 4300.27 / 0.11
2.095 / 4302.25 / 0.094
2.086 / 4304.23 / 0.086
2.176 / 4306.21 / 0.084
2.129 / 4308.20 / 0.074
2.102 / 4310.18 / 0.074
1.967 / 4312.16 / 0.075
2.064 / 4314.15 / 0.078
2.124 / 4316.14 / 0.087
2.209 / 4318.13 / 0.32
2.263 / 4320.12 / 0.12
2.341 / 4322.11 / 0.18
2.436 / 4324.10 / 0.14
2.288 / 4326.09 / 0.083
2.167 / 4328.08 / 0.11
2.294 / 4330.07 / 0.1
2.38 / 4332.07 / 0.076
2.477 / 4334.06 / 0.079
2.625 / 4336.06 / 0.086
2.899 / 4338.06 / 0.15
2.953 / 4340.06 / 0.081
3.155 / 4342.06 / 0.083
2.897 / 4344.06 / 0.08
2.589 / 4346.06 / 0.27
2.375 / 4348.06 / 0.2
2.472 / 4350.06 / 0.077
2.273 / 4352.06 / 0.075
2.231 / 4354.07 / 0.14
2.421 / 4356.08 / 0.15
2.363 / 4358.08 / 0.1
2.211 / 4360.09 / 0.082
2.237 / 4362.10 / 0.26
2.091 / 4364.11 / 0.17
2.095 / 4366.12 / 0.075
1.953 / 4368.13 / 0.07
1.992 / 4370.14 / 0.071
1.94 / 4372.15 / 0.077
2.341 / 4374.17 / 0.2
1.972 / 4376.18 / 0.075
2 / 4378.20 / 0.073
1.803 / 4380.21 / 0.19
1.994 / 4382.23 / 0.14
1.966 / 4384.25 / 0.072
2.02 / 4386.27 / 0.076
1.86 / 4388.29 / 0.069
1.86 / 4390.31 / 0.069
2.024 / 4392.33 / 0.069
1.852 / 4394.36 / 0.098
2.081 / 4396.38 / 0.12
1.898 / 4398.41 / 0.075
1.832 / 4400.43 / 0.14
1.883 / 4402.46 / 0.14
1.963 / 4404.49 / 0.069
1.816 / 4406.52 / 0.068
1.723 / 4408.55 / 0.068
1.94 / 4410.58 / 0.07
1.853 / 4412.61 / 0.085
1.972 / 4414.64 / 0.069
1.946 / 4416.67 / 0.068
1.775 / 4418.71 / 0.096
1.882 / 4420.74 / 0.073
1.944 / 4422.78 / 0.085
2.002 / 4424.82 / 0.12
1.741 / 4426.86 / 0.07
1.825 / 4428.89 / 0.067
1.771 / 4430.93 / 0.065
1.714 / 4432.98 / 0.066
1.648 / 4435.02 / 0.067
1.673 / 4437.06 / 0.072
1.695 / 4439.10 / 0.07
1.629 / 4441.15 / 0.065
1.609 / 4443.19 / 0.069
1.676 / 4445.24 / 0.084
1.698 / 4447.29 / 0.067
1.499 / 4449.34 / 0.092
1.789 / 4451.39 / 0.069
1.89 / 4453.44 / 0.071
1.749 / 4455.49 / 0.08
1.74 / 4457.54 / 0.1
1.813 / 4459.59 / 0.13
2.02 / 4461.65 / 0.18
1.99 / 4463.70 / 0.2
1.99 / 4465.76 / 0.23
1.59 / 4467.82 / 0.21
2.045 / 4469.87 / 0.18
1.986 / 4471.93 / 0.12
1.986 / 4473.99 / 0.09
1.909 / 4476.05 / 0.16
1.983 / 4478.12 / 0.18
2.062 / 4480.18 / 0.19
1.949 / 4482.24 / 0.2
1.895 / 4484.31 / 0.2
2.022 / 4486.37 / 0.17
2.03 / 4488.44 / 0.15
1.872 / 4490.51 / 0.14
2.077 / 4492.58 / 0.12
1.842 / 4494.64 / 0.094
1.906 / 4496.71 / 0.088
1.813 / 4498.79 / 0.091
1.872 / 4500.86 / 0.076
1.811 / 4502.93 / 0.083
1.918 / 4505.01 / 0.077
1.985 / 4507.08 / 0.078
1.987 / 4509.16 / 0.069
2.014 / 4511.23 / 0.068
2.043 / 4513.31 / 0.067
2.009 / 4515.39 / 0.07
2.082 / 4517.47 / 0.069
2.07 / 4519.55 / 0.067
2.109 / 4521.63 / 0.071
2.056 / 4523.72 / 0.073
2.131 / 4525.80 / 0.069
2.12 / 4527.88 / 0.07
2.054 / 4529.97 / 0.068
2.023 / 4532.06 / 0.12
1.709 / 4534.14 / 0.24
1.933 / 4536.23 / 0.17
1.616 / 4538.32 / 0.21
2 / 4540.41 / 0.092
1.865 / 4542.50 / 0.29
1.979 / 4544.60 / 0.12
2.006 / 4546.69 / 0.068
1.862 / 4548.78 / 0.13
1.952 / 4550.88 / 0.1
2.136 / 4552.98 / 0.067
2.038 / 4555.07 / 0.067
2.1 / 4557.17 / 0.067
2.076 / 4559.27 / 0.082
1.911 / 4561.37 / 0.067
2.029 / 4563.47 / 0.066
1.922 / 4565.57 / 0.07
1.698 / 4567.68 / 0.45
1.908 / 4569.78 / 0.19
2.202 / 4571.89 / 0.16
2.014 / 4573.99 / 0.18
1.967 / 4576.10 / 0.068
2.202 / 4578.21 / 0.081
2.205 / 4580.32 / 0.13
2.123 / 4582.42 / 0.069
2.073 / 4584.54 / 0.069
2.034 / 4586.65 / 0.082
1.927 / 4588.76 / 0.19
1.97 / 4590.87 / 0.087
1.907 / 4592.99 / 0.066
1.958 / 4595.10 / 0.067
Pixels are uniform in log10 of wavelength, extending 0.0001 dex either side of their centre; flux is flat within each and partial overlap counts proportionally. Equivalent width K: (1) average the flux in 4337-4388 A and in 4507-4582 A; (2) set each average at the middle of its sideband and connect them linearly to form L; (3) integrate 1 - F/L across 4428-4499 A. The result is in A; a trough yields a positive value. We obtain 9.5 A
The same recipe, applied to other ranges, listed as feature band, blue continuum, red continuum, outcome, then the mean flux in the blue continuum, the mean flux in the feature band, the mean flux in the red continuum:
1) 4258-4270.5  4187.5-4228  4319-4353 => 1.8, 1.83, 1.83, 2.52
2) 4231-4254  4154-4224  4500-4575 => -1.1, 1.86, 1.97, 1.98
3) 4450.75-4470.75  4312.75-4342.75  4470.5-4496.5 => 1.7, 2.43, 1.86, 1.97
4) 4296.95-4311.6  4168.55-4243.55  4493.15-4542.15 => -1.3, 1.91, 2.09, 1.96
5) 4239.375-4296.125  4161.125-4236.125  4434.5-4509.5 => -1.9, 1.89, 1.95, 1.86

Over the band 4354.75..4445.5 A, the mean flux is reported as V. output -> 1.92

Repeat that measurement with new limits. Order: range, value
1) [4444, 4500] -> 1.88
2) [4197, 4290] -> 1.9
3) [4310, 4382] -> 2.3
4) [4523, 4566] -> 1.98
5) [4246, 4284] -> 1.92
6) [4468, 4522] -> 1.96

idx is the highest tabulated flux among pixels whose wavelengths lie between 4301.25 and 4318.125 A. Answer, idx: 2.176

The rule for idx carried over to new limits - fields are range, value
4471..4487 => 2.062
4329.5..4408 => 3.155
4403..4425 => 2.002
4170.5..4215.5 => 2.104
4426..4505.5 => 2.077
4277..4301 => 2.151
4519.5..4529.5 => 2.131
